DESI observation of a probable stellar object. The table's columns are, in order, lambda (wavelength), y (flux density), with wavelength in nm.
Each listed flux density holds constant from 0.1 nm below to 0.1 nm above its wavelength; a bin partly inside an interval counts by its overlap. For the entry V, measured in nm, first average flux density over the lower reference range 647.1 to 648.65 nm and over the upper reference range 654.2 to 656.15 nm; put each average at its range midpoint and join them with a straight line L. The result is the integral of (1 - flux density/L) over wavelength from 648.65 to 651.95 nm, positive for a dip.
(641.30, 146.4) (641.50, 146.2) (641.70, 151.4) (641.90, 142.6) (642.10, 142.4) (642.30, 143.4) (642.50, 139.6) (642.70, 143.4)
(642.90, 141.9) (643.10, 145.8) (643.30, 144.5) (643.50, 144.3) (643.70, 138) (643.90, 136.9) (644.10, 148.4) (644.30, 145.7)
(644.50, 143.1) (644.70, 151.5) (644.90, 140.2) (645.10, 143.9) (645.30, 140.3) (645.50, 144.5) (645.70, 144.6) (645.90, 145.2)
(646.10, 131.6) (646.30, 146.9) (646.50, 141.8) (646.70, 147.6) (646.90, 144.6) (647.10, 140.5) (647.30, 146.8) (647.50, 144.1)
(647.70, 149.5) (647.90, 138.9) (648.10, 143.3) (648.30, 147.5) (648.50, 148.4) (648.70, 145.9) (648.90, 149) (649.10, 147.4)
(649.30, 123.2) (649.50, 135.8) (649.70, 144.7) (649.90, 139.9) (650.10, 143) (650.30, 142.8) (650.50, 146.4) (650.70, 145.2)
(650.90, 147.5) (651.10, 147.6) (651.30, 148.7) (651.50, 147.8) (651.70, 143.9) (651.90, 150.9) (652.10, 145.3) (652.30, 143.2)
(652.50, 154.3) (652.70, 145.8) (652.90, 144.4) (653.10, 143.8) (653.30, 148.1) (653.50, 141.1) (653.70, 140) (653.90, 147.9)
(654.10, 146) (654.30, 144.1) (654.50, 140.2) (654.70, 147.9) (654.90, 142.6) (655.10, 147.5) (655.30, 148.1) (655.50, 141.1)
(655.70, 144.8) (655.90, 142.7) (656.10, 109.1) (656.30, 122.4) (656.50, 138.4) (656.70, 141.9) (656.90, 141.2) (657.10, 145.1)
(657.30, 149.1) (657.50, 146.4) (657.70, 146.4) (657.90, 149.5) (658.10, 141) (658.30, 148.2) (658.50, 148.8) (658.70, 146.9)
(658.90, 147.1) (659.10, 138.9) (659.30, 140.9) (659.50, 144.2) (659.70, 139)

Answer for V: 0.00 nm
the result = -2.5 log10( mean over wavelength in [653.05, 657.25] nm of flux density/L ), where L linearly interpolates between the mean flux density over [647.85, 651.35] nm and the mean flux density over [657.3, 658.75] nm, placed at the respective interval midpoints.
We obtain 0.03 mag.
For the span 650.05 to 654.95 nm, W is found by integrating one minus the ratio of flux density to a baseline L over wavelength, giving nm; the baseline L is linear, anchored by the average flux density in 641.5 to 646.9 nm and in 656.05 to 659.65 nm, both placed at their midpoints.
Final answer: -0.107 nm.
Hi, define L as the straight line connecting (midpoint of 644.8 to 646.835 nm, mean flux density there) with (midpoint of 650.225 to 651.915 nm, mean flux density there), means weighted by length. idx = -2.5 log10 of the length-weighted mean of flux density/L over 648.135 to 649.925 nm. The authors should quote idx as 0.02 mag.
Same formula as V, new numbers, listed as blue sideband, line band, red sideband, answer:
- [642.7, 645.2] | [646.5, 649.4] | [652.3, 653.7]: 0.011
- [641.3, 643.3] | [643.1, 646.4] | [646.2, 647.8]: 0.036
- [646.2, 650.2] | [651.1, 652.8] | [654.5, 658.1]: -0.060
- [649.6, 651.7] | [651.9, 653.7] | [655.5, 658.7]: -0.022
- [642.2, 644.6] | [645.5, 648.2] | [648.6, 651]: -0.015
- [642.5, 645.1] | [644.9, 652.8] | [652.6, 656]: -0.016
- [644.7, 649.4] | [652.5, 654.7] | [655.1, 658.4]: -0.044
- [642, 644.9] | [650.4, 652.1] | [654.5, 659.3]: -0.052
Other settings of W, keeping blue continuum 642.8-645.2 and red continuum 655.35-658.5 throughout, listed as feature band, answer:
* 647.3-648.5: -0.02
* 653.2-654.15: -0.02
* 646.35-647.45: -0.01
